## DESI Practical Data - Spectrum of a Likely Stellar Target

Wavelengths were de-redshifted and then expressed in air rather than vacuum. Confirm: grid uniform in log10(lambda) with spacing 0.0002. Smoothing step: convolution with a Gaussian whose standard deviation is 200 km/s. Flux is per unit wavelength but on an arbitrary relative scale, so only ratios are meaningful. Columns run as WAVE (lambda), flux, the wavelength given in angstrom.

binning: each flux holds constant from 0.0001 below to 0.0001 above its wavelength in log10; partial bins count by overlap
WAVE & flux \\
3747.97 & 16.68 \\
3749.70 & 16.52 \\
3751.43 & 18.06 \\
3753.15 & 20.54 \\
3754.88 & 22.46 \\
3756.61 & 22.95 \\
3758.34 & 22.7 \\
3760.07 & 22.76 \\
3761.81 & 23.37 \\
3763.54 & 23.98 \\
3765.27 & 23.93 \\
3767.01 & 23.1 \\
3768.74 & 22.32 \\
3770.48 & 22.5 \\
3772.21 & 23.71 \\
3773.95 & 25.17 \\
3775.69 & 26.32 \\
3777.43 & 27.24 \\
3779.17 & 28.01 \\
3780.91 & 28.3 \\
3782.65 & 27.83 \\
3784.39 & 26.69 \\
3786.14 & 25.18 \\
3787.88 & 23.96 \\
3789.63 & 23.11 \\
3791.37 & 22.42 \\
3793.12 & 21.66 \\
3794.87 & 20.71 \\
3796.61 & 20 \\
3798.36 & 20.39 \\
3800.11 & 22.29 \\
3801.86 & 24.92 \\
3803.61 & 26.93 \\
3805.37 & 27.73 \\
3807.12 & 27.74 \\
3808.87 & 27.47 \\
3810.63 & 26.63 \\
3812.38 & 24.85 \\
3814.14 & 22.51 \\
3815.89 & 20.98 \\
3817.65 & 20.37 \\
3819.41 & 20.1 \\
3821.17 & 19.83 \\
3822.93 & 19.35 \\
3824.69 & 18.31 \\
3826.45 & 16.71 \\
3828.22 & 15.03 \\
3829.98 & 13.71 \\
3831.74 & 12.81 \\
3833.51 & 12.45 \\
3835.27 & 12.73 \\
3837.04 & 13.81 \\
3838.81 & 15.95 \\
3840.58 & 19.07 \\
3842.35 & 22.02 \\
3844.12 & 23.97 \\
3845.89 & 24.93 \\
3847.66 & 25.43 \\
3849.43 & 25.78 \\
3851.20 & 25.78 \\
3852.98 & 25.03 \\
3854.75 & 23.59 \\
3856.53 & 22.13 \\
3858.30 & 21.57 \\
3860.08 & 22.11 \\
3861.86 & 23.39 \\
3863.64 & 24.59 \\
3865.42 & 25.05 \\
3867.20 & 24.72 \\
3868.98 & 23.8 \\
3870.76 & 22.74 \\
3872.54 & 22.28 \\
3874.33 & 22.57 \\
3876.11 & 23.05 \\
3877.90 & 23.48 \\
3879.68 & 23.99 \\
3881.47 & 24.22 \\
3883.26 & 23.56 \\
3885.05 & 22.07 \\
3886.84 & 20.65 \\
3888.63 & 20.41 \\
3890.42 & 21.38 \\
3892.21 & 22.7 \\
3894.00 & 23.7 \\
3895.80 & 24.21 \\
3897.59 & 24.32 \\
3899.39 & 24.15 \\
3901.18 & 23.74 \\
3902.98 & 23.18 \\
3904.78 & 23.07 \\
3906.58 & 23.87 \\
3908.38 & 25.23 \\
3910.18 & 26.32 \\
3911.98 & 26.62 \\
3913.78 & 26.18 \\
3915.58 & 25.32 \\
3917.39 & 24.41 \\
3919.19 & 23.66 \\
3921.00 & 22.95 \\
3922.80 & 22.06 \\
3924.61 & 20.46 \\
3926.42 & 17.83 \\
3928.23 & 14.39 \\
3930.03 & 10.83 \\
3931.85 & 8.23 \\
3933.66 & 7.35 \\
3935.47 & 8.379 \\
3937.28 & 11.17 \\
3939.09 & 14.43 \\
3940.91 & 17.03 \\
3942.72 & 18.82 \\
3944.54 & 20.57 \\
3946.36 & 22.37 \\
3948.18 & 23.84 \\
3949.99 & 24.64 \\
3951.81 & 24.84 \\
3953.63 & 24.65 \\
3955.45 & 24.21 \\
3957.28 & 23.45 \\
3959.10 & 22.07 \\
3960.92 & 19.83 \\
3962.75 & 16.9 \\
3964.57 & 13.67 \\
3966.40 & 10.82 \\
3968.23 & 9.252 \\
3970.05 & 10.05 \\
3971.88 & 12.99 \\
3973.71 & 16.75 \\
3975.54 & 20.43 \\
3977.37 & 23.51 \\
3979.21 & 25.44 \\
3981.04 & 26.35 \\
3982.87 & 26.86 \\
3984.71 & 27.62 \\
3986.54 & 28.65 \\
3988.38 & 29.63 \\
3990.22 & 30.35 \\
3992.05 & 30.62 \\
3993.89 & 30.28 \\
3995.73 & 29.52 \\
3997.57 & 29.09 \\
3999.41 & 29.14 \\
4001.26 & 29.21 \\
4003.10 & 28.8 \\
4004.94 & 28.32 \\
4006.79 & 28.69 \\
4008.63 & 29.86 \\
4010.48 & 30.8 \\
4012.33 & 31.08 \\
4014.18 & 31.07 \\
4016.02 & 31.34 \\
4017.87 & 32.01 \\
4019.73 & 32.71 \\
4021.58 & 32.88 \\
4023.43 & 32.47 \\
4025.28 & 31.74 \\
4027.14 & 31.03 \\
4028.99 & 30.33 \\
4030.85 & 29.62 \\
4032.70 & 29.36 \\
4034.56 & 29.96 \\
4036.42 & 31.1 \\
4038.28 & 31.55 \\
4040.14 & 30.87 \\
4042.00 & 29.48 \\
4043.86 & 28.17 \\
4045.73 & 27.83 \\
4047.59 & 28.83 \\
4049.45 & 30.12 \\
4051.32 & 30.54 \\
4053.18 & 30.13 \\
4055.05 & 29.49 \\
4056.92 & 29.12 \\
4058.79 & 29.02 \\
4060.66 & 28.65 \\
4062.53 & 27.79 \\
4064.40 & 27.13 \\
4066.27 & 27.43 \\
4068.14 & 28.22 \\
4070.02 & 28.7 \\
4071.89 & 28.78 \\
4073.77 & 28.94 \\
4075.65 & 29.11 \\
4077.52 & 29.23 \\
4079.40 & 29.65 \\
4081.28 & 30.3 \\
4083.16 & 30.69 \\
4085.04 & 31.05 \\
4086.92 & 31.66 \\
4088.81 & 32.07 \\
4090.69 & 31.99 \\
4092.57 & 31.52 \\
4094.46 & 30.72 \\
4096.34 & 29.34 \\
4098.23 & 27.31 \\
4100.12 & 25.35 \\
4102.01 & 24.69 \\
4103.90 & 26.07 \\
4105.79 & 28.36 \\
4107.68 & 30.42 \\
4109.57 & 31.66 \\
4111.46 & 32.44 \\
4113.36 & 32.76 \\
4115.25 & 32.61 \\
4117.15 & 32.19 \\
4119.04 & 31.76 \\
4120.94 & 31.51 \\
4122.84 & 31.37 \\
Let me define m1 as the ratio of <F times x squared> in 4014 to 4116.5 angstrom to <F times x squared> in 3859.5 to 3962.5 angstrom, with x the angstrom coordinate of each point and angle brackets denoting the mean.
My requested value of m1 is 1.50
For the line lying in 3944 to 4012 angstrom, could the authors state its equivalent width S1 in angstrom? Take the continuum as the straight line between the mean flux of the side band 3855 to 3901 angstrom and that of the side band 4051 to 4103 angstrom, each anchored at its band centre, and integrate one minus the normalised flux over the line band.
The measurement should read 5.8 angstrom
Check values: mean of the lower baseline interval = 23.1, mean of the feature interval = 24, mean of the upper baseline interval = 29.2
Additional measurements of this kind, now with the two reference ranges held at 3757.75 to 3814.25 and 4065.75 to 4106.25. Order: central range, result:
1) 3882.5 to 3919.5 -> 3.55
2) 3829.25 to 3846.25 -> 5.62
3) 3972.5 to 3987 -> 1.80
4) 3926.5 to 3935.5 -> 5.40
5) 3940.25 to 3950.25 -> 2.18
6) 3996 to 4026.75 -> -2.81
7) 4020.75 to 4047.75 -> -1.93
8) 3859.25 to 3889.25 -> 3.16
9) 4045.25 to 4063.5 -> -0.32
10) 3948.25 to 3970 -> 6.32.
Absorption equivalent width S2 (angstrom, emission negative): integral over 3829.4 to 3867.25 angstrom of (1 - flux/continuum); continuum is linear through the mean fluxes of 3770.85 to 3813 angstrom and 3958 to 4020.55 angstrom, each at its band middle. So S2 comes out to 6.2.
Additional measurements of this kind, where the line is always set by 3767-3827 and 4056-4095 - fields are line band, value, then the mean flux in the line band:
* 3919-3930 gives 3.0 angstrom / 19.3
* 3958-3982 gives 8.5 angstrom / 17.6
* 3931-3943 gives 6.7 angstrom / 11.9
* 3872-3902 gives 3.0 angstrom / 23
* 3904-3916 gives 0.4 angstrom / 25.3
